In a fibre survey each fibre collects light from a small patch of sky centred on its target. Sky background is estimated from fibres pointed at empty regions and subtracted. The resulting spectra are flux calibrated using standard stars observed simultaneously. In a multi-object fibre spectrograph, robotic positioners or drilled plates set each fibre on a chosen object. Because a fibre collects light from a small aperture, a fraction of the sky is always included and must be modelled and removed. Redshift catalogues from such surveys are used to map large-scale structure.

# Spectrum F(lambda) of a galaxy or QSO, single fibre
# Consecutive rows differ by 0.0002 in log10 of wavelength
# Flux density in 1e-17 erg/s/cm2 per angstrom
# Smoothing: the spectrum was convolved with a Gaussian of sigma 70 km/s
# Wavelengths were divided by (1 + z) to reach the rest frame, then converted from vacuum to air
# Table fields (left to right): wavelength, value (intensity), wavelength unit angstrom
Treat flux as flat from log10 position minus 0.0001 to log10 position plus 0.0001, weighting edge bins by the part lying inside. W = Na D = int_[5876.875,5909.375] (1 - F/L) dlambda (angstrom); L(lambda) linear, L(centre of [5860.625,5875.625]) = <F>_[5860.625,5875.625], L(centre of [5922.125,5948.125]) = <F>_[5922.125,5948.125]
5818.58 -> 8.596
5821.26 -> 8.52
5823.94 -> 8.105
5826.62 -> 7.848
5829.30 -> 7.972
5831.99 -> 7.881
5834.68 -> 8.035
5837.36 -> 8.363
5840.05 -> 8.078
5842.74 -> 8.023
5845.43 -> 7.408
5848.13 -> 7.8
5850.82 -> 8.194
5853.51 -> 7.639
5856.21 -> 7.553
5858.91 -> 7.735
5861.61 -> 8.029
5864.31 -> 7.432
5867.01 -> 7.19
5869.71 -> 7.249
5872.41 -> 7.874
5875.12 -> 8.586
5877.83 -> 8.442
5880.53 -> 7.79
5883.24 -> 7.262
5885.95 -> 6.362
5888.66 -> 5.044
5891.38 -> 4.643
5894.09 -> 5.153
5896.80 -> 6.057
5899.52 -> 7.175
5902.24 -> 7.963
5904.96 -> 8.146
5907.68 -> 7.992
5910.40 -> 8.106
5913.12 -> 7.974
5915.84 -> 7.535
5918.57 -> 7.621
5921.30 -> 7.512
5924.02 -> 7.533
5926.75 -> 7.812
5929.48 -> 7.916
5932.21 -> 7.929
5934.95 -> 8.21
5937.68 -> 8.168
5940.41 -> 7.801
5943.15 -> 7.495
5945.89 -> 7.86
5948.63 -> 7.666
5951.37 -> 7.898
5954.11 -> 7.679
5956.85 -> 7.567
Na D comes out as 3.8 angstrom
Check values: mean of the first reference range 7.67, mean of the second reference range 7.85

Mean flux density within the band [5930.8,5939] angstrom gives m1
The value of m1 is 8.1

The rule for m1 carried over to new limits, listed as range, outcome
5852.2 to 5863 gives 7.73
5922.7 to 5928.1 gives 7.67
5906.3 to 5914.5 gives 8.03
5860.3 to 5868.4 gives 7.55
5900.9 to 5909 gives 8.03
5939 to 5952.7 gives 7.74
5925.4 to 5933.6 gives 7.88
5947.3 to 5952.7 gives 7.78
